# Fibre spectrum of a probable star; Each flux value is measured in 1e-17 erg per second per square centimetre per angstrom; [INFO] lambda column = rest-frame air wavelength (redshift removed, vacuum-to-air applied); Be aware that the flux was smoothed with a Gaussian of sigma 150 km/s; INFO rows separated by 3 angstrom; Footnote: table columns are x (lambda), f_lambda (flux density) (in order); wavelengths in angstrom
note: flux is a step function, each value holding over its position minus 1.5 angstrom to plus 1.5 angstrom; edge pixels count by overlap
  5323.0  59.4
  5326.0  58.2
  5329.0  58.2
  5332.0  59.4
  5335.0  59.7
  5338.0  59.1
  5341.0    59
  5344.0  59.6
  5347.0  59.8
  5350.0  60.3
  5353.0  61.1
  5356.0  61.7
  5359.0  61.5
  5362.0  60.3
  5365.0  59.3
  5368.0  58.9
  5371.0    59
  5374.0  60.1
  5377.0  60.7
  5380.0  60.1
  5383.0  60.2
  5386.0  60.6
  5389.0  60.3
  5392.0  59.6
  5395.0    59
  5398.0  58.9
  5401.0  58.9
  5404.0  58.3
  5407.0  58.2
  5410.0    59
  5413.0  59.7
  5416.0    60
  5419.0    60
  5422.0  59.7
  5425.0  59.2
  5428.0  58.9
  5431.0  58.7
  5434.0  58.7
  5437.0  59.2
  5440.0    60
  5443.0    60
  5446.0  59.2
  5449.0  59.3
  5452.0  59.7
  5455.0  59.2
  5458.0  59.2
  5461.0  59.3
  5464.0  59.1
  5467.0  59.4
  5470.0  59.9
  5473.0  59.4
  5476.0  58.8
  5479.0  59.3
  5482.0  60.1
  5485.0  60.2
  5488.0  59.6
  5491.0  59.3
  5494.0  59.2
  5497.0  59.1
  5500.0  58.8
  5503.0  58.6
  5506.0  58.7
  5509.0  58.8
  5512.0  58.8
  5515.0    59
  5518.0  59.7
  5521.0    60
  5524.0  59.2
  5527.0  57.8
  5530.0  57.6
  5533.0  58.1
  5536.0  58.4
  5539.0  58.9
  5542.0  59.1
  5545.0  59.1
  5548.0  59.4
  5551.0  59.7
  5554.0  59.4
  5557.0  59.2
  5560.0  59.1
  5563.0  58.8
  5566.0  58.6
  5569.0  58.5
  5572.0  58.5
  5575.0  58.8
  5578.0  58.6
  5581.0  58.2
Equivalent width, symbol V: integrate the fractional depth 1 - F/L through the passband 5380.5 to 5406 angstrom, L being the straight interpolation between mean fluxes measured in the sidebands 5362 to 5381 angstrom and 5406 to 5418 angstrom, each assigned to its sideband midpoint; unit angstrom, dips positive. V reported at 0.0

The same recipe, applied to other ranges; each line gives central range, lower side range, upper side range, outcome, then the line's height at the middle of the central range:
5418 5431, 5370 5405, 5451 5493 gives 0.1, 59.6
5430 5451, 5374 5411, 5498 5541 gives 0.0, 59.2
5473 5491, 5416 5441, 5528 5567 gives -0.1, 59.1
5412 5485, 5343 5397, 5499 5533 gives 0.0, 59.4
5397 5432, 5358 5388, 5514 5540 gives 0.3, 59.7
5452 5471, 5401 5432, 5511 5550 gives -0.1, 59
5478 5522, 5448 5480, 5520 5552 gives -0.1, 59.1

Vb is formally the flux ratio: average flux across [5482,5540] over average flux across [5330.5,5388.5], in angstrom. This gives 1.0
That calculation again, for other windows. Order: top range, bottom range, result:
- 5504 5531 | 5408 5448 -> 0.99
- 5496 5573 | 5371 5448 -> 0.99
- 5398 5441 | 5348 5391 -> 0.98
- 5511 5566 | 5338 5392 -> 0.98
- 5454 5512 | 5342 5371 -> 0.98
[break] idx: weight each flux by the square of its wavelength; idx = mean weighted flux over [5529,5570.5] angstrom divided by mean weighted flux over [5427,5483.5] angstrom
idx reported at 1.0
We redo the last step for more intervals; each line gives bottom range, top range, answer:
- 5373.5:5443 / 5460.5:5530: 1.03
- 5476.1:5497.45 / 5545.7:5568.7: 1.02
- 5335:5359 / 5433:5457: 1.02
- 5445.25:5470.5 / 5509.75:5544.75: 1.02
